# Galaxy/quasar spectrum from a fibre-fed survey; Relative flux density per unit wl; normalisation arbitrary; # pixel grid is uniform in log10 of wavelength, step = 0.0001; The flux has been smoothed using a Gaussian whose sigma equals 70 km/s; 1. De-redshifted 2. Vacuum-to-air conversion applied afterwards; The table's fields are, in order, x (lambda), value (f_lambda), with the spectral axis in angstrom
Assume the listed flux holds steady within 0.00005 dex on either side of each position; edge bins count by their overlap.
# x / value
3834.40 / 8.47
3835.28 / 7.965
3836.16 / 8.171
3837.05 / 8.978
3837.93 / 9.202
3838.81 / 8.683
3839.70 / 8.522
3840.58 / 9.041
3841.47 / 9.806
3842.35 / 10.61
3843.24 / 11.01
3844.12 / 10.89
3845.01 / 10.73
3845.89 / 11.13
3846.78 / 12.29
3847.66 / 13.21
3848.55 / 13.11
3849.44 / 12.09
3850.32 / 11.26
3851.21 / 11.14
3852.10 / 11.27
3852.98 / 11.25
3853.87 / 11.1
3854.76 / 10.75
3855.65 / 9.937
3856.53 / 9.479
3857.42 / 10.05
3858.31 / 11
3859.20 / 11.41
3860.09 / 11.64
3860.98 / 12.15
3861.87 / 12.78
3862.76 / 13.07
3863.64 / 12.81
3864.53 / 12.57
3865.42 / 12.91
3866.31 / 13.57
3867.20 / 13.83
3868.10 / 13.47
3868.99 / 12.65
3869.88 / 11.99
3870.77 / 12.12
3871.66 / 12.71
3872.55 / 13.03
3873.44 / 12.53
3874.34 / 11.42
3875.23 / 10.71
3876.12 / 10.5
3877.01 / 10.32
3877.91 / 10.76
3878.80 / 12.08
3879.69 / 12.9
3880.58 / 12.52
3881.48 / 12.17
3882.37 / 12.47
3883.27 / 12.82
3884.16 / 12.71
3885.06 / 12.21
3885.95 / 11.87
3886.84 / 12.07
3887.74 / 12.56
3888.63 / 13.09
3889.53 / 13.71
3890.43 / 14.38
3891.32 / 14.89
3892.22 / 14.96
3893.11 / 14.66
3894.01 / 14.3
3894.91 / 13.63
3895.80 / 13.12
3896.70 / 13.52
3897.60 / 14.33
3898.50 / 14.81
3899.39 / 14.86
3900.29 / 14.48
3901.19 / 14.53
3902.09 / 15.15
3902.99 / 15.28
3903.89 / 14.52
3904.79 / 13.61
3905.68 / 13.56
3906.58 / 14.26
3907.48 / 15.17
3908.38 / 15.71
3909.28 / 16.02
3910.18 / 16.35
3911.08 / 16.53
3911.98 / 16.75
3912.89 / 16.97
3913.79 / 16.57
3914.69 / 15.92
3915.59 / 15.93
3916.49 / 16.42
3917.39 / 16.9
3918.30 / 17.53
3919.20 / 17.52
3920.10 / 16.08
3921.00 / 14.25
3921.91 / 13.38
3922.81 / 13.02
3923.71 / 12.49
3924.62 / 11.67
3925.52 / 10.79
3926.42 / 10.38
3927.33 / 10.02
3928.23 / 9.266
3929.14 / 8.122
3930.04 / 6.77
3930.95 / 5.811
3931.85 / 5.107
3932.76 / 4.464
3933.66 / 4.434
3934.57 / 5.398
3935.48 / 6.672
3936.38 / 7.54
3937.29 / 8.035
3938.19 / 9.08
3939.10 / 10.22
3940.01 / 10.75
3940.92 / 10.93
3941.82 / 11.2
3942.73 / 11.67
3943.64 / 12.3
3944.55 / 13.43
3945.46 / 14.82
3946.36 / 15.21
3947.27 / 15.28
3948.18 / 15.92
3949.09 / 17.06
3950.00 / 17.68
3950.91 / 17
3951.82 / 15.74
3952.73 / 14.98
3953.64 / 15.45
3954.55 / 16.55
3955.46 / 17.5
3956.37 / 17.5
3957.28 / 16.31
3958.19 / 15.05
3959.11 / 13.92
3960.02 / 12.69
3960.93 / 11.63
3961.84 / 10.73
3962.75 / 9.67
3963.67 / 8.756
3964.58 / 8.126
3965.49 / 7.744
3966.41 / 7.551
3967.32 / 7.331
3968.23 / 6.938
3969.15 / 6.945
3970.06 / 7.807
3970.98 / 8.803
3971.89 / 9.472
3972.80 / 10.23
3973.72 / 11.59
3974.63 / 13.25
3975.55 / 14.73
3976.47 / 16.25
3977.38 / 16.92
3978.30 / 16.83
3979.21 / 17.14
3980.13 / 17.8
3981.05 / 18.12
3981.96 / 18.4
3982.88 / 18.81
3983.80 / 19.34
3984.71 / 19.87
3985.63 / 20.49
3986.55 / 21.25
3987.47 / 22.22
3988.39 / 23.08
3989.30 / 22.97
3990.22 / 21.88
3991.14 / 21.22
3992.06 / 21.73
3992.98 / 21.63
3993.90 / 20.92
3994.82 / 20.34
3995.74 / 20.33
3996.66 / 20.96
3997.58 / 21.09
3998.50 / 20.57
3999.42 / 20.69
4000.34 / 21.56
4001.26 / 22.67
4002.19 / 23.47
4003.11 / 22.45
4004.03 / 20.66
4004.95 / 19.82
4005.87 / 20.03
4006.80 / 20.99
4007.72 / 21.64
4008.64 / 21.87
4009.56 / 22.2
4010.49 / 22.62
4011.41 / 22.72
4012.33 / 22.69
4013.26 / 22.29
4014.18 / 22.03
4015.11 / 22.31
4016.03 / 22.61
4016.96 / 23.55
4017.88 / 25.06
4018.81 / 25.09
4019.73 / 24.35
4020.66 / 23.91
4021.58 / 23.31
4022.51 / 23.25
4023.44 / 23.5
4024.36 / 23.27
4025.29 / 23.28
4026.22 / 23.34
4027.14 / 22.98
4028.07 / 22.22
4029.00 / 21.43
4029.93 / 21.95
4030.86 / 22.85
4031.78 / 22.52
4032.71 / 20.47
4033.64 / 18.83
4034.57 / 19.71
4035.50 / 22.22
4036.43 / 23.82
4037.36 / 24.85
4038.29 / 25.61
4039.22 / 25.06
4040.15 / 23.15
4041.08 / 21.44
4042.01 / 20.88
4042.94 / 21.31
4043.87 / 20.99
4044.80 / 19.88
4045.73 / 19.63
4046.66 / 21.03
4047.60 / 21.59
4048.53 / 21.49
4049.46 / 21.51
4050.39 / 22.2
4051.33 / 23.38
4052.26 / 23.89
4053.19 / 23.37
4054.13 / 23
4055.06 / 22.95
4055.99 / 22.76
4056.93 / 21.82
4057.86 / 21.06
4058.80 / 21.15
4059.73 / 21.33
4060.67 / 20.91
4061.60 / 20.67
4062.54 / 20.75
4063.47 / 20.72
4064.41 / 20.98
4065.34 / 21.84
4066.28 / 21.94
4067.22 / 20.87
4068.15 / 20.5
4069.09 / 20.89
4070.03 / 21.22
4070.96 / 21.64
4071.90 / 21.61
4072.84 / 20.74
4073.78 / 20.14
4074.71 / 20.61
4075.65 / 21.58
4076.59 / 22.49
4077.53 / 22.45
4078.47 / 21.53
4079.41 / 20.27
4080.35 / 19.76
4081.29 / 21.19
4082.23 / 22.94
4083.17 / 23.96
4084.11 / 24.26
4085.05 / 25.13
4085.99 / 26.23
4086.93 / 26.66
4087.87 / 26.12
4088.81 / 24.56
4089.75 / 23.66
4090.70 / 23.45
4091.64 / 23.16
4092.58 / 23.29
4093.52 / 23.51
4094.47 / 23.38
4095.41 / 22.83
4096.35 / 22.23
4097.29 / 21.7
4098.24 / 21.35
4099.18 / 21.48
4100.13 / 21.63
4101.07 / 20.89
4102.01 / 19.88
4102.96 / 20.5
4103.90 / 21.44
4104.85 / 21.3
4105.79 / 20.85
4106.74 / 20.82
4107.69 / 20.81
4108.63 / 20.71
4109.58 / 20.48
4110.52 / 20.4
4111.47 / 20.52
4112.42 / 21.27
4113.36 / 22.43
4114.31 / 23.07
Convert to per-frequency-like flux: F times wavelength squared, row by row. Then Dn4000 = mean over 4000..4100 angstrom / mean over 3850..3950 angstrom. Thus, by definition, 1.91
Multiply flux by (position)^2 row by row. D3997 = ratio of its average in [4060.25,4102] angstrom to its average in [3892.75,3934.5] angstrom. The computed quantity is 1.82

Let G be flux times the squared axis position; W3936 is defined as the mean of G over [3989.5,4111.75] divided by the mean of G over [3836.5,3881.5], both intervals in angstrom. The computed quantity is 2.1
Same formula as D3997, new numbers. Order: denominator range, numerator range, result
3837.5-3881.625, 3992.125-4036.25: 2.07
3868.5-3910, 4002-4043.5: 1.81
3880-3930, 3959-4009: 1.26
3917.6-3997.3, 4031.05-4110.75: 1.68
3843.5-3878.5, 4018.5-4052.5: 2.08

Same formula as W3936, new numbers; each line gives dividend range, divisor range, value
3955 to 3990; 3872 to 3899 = 1.17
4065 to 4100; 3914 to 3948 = 2.13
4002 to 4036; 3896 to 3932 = 1.71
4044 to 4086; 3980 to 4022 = 1.04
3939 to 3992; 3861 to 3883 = 1.25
